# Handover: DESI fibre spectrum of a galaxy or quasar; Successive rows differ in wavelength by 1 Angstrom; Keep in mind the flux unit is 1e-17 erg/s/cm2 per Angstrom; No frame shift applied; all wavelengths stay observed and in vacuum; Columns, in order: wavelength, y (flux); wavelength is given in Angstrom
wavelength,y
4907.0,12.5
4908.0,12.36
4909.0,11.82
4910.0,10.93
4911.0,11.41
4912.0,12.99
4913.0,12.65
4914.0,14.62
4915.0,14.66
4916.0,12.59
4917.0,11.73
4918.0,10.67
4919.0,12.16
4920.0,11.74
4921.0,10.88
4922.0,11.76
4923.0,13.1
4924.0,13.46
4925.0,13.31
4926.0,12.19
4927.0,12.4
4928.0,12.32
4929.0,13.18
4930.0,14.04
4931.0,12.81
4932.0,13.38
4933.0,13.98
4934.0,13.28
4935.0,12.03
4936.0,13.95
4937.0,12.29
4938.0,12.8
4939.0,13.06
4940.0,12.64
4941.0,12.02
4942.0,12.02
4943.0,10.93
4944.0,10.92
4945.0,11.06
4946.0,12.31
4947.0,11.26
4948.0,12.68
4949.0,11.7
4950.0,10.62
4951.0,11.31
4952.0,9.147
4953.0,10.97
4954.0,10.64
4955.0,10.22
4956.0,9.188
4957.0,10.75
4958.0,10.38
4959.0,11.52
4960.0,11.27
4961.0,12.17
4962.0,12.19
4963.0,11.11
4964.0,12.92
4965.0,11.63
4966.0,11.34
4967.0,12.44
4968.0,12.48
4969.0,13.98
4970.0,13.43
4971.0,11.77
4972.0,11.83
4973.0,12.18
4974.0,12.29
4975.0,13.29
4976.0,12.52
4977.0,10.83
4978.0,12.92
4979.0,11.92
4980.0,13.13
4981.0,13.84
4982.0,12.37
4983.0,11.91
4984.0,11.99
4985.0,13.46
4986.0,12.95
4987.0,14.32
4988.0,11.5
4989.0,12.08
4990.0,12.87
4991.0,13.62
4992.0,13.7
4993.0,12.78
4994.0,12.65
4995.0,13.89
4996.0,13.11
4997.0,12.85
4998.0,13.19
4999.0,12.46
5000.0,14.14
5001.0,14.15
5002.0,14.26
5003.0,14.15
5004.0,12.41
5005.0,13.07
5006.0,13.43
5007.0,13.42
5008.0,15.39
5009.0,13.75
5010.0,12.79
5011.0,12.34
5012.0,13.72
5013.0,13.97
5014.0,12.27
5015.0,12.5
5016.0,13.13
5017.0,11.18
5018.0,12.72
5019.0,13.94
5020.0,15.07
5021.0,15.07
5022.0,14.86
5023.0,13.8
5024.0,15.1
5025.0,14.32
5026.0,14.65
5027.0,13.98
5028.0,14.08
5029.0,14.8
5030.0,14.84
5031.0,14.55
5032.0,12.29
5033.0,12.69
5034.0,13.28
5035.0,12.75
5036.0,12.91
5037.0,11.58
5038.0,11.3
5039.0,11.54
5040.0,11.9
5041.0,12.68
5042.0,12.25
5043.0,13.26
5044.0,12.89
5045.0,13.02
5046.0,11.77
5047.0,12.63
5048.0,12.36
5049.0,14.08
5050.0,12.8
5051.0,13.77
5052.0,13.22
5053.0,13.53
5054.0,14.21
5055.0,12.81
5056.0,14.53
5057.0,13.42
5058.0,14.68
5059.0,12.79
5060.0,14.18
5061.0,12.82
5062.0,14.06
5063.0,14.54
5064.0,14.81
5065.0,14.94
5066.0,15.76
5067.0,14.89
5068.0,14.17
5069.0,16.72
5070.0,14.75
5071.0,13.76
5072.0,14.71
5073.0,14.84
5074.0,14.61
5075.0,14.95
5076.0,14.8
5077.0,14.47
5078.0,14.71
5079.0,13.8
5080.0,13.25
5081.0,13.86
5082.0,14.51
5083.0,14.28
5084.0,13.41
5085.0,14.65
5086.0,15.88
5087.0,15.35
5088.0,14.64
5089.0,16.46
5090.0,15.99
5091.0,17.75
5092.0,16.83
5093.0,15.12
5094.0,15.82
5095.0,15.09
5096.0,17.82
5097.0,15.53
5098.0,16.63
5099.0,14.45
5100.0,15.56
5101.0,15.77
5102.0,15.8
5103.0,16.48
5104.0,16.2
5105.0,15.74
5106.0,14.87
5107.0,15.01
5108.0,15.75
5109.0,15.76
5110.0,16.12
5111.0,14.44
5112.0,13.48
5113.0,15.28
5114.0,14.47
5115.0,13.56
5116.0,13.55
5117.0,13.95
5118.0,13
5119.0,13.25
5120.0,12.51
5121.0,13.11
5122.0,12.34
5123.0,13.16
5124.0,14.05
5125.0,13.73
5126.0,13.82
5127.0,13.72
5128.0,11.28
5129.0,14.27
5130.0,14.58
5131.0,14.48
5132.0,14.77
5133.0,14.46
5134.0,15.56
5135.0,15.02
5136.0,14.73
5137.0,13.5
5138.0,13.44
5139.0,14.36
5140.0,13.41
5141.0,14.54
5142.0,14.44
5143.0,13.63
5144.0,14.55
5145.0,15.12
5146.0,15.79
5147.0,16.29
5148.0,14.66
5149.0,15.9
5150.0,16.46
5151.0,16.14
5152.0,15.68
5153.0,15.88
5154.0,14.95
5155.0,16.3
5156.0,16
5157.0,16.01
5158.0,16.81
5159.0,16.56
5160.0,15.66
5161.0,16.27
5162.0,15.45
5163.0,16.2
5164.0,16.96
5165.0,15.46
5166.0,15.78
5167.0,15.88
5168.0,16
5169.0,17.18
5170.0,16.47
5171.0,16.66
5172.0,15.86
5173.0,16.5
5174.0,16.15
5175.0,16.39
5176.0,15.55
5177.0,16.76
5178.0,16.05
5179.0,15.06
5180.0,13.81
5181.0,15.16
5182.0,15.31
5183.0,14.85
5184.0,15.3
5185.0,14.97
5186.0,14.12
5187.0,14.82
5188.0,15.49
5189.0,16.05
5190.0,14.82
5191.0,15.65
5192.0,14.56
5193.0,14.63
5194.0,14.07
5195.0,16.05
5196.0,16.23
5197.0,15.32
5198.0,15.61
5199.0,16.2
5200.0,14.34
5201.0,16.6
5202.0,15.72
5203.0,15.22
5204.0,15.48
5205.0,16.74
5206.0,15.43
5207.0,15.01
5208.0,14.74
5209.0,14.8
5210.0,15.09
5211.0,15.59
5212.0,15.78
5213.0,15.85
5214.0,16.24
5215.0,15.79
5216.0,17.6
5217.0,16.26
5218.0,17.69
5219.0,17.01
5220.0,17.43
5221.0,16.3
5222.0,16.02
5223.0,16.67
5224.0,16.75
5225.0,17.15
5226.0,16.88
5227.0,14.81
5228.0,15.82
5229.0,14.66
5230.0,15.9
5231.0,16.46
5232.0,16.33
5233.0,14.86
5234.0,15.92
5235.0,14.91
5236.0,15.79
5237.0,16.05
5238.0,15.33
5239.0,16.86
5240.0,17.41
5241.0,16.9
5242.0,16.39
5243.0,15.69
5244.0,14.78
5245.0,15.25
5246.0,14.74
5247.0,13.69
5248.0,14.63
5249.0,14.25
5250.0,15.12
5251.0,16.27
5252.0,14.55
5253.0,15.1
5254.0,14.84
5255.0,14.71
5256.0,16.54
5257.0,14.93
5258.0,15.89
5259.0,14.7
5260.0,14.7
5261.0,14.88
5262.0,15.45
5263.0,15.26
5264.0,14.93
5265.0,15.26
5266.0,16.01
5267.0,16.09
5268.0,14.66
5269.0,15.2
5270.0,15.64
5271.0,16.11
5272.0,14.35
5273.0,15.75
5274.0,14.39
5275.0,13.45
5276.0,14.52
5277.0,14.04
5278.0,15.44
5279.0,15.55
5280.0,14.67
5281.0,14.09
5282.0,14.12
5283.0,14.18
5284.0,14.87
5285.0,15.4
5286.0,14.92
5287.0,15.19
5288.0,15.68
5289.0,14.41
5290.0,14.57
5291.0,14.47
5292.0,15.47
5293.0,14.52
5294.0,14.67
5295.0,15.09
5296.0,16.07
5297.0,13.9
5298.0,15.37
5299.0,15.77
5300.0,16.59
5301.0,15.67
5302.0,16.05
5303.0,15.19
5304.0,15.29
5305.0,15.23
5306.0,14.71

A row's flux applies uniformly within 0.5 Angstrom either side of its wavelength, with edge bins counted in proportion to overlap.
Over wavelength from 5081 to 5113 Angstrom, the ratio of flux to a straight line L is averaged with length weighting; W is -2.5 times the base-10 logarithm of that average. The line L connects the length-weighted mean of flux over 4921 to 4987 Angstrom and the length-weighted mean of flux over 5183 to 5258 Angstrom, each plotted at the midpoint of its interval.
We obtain -0.108 mag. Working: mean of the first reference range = 12.2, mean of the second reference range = 15.6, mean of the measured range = 15.5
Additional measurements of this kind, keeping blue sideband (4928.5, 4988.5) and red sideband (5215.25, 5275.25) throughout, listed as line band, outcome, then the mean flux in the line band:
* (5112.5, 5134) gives 0.03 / 13.7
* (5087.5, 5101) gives -0.16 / 16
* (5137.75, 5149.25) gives -0.02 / 14.7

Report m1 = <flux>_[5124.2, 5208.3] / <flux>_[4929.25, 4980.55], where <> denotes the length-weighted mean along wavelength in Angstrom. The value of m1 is 1.28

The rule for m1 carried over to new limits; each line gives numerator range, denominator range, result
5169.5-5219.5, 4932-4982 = 1.31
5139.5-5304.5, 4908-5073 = 1.20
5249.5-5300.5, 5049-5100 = 1.02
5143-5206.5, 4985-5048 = 1.18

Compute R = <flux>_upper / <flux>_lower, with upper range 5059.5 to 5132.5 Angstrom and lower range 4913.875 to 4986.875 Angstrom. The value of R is 1.21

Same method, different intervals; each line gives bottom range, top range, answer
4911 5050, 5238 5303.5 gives 1.20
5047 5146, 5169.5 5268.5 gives 1.08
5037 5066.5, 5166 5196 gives 1.17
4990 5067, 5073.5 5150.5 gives 1.09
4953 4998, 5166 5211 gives 1.26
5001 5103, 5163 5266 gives 1.11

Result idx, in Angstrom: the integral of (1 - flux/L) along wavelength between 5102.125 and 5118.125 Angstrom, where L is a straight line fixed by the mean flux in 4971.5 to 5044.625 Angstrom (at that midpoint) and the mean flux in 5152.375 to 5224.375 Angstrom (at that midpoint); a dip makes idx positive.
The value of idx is -0.3 Angstrom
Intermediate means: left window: 13.1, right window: 15.8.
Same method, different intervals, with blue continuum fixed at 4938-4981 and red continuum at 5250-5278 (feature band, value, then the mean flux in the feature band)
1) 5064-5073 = -1.4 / 14.9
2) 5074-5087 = -1.3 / 14.4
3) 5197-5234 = -3.5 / 16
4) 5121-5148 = -0.9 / 14.2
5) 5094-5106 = -2.3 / 15.9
